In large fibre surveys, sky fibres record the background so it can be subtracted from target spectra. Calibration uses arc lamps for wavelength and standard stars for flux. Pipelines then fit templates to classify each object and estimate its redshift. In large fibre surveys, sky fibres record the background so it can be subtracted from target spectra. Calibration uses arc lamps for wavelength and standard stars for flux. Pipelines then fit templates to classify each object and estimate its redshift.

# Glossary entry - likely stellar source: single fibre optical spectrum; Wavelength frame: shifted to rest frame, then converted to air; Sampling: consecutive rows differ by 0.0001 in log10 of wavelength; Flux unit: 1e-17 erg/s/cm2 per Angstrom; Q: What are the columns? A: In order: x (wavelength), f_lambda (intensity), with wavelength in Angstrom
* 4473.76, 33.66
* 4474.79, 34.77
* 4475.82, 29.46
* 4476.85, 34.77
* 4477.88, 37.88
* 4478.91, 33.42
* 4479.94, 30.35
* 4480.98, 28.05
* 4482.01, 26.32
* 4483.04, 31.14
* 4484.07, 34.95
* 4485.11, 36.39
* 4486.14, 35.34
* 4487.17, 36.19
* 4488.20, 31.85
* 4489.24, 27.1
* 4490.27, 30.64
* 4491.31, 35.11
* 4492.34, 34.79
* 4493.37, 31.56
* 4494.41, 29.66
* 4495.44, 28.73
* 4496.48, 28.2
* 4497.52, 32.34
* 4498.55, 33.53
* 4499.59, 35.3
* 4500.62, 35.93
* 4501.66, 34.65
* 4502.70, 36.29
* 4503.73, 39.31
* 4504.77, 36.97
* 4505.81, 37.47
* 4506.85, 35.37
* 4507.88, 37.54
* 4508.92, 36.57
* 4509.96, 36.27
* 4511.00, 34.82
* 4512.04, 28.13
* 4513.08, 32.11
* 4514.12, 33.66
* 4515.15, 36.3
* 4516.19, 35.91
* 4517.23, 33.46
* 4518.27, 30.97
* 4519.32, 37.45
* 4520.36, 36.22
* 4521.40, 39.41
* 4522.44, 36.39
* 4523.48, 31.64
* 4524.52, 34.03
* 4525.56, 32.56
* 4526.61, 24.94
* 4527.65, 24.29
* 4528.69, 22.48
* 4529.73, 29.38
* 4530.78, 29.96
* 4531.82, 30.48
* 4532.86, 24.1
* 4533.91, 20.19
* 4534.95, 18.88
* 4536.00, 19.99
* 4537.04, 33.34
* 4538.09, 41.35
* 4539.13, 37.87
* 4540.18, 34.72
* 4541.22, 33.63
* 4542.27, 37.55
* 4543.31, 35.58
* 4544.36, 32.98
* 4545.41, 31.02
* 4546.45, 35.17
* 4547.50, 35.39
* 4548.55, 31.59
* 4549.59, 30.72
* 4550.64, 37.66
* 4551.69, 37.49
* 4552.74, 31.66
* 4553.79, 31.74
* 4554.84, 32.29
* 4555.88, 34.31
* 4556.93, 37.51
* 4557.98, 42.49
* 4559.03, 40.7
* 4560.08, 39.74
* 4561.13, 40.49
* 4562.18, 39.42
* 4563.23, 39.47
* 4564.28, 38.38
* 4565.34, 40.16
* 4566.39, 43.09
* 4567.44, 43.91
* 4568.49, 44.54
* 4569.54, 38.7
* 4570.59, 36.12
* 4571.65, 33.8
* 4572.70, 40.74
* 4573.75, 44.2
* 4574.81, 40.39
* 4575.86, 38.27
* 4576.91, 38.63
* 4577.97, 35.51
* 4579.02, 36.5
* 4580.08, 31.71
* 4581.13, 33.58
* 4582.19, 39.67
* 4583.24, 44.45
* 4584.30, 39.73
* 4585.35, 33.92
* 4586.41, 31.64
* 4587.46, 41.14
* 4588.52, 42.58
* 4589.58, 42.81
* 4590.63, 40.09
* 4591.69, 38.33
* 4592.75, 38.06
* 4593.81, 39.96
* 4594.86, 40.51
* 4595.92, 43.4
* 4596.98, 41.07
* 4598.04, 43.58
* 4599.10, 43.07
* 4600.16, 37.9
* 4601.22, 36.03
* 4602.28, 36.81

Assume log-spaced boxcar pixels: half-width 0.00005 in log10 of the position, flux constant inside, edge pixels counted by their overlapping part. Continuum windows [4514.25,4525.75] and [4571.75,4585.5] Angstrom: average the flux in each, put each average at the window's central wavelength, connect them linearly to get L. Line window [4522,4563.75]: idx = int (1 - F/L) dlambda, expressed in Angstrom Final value 4.0 Angstrom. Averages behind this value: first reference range 35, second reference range 38.2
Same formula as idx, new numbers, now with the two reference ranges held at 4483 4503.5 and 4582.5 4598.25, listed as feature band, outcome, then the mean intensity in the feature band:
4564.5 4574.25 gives -0.5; 40.5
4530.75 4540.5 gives 1.9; 28.9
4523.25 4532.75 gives 1.9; 28.6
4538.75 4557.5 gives 1.3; 34.4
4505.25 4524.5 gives -0.2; 35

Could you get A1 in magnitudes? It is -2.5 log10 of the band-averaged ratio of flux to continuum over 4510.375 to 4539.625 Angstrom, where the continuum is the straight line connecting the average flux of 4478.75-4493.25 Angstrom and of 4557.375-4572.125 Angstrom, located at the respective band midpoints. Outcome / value 0.16 mag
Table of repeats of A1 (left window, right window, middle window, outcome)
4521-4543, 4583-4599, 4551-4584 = -0.06 mag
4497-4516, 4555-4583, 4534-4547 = 0.15 mag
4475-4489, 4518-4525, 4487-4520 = 0.01 mag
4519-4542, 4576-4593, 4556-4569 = -0.16 mag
